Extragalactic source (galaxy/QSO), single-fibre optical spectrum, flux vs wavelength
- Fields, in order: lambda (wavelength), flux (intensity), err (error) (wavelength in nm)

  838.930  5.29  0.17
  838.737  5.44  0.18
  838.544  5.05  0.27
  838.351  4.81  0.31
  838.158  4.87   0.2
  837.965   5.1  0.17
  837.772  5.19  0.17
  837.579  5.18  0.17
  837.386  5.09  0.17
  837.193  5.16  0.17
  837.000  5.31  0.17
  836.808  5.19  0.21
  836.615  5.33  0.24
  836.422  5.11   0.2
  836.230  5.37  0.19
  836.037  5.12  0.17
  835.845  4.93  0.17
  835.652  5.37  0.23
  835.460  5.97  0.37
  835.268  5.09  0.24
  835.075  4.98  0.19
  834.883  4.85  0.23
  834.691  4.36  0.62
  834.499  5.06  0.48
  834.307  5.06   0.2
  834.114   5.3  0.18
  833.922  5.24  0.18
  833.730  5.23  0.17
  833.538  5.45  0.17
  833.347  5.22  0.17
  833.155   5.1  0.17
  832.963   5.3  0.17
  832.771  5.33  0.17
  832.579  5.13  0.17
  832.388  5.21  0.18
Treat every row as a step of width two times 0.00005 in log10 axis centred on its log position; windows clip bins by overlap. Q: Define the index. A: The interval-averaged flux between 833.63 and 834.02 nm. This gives 5.24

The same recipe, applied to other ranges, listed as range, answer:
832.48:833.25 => 5.22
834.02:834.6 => 5.13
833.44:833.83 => 5.35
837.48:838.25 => 5.08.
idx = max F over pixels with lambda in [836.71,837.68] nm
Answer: 5.31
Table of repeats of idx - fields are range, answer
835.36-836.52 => 5.97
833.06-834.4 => 5.45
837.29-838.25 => 5.19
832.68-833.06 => 5.33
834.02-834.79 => 5.3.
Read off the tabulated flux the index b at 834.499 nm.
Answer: 5.06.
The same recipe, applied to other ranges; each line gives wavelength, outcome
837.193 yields 5.16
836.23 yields 5.37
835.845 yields 4.93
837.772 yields 5.19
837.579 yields 5.18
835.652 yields 5.37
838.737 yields 5.44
